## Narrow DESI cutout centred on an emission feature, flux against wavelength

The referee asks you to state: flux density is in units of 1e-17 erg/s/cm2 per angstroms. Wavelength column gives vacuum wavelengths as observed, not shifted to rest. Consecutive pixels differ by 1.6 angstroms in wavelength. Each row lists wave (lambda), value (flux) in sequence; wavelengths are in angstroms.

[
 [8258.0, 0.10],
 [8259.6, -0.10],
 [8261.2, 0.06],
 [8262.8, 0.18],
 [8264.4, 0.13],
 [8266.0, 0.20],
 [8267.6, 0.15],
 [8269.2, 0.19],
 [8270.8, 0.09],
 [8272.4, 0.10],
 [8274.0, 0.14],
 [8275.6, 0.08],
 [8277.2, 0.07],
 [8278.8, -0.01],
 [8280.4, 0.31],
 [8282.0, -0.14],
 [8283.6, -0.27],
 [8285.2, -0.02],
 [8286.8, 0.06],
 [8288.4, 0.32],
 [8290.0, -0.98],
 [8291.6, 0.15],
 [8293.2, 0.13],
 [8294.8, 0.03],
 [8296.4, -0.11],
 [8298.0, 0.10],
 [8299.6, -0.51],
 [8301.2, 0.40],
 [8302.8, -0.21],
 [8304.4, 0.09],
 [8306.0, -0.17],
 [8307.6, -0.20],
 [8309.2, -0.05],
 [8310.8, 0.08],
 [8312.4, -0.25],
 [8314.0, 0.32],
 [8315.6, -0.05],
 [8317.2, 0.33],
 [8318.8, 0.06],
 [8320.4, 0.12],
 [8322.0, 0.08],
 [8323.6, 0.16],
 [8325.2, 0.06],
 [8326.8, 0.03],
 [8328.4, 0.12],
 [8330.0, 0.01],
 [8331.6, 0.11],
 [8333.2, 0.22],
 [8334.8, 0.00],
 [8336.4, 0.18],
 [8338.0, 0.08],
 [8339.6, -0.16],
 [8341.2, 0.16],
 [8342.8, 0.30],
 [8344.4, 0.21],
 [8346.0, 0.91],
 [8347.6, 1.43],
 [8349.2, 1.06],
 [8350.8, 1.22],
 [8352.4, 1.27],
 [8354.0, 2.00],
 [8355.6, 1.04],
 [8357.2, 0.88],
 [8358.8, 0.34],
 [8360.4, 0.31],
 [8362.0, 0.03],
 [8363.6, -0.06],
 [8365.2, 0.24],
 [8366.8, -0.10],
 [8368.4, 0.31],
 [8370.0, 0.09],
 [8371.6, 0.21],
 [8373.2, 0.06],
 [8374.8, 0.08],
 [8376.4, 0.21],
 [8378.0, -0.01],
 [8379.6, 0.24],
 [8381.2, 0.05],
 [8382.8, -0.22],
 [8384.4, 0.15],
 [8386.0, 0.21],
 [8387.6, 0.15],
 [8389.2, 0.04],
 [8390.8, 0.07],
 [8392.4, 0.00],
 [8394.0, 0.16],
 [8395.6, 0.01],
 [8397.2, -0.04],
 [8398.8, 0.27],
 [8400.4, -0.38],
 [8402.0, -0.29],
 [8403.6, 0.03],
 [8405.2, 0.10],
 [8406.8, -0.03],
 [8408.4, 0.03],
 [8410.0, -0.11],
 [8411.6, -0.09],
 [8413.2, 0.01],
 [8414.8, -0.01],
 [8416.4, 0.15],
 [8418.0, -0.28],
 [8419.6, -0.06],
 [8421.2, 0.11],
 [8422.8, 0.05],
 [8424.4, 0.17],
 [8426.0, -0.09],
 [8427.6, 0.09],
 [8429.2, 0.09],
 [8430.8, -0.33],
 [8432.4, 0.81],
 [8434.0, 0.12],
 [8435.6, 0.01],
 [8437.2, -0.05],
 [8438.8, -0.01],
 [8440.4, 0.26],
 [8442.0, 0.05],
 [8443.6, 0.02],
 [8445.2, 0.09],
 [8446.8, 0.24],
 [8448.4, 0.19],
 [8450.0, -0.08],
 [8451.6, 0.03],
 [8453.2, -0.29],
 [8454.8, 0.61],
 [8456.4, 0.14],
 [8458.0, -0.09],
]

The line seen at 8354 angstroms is [O II]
